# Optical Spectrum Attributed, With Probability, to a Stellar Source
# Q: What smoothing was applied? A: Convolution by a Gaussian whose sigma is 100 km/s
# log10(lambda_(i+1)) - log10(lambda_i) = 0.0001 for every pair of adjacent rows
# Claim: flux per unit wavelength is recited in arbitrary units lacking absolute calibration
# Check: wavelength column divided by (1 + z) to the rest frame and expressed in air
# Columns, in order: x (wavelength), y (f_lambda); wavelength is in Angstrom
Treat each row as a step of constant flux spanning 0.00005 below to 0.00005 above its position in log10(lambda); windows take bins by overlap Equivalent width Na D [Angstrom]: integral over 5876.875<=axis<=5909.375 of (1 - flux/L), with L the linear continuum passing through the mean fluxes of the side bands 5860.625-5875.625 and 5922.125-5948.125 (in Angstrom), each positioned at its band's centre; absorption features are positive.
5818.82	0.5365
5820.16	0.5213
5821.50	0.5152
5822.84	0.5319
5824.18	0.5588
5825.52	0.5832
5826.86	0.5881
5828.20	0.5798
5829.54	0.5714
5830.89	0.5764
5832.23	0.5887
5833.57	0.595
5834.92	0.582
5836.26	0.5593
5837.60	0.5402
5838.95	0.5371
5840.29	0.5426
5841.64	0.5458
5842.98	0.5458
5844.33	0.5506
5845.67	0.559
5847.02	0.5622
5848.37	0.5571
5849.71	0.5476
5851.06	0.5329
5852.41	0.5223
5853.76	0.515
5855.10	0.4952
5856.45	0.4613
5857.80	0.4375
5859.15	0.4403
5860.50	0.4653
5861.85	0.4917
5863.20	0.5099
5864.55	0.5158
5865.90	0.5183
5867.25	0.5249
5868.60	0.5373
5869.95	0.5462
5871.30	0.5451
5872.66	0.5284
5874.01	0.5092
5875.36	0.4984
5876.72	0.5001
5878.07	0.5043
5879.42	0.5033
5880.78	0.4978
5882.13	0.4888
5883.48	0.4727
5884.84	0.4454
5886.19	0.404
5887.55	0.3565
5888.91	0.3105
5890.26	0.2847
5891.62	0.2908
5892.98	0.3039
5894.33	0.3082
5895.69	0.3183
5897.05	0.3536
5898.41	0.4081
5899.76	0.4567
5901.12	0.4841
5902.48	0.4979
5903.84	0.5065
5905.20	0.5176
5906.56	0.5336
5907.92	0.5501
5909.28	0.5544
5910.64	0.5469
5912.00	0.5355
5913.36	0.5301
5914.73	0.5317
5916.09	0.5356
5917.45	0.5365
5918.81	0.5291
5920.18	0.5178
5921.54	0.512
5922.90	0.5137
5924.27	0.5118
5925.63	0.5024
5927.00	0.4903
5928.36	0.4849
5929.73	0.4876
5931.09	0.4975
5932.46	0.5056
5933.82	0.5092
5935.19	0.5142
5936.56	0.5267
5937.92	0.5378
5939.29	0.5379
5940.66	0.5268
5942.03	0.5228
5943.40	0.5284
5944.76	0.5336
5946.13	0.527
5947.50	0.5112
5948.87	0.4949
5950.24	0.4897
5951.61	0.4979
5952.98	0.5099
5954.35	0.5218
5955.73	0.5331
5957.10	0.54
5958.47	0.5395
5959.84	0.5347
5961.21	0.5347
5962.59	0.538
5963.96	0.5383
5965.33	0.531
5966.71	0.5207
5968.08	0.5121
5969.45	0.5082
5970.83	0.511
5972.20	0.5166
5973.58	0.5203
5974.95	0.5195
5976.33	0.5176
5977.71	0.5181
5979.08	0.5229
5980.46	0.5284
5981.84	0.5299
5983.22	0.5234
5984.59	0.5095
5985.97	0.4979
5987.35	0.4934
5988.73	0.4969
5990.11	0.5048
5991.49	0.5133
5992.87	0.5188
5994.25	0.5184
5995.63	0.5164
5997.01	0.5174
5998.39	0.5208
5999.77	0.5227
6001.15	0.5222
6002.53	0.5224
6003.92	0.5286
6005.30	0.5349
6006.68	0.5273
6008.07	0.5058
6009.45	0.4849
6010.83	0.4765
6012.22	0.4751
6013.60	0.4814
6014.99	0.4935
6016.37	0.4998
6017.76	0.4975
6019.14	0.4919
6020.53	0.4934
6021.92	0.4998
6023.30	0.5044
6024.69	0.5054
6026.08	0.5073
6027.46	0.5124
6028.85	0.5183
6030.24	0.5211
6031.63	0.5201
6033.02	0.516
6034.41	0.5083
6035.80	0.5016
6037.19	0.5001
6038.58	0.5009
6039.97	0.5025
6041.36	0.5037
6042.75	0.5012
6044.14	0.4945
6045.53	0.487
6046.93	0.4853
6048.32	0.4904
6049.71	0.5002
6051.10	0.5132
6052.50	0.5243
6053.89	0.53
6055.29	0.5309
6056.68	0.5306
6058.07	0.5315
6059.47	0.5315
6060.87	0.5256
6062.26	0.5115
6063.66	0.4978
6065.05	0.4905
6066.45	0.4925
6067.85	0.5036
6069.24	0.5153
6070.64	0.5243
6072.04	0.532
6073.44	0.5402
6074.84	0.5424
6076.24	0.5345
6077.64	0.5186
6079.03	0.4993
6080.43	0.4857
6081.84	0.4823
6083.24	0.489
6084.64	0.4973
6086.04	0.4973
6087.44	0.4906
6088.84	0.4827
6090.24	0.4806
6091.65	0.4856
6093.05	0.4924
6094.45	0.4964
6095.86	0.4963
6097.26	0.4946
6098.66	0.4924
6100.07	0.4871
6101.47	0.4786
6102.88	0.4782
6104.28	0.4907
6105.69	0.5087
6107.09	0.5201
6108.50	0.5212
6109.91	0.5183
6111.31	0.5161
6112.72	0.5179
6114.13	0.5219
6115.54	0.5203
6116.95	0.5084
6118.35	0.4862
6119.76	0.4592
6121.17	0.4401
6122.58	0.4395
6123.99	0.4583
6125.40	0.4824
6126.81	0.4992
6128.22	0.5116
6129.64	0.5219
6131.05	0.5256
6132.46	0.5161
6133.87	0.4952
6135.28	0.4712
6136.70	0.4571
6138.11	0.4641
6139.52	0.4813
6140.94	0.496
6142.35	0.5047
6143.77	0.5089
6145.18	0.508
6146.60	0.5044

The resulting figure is 5.5 Angstrom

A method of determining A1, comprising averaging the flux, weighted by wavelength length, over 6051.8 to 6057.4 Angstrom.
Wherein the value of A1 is 0.529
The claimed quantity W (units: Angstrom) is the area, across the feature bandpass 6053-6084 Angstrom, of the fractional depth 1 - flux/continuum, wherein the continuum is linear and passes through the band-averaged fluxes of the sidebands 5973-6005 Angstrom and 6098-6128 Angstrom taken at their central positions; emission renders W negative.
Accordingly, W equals -0.86 Angstrom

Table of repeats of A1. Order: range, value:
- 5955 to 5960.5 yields 0.536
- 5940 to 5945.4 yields 0.528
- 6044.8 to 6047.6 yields 0.485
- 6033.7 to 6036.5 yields 0.505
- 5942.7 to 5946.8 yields 0.53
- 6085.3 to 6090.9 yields 0.489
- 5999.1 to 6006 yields 0.526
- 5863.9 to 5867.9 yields 0.52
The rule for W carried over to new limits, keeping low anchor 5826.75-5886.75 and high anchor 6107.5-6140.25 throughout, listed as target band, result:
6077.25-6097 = 0.19 Angstrom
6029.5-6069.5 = -0.62 Angstrom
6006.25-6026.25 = 0.37 Angstrom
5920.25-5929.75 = 0.23 Angstrom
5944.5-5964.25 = -0.41 Angstrom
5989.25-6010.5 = -0.41 Angstrom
